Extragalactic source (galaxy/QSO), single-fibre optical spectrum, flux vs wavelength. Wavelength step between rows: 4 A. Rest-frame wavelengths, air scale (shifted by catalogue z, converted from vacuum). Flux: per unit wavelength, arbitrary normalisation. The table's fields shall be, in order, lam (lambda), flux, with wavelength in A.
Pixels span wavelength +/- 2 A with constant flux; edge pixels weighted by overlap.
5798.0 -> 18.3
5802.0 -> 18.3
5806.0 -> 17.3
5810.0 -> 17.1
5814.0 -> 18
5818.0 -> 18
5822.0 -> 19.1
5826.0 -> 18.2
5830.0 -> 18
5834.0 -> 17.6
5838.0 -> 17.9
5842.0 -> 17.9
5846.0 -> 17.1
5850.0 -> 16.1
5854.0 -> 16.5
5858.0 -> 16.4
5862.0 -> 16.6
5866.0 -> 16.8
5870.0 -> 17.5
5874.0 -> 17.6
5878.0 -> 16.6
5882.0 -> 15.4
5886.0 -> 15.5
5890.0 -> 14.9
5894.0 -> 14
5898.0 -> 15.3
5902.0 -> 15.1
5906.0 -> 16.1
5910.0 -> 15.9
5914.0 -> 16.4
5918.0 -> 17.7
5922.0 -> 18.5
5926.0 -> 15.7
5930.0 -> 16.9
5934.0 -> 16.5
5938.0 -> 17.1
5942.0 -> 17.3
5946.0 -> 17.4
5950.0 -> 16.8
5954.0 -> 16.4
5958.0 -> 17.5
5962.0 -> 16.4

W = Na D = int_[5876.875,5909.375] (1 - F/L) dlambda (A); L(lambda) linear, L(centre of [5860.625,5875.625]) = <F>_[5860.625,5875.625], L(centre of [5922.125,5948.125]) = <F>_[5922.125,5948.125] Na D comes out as 3.3 A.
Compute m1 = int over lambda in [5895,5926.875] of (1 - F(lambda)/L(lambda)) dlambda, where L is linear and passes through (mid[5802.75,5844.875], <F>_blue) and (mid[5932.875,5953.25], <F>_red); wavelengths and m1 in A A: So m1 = 1.8 A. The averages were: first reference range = 17.9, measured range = 16.3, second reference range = 17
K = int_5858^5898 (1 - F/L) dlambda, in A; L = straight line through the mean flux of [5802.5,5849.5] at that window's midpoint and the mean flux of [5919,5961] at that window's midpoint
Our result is 3.14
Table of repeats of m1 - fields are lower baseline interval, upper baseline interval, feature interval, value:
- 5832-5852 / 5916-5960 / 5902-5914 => 0.9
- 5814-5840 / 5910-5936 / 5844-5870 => 1.6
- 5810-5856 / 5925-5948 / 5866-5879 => 0.1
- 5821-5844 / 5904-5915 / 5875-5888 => 0.7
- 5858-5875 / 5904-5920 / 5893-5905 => 1.2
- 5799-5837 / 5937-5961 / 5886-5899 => 2.0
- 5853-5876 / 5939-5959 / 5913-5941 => 0.0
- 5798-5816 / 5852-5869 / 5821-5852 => -1.0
